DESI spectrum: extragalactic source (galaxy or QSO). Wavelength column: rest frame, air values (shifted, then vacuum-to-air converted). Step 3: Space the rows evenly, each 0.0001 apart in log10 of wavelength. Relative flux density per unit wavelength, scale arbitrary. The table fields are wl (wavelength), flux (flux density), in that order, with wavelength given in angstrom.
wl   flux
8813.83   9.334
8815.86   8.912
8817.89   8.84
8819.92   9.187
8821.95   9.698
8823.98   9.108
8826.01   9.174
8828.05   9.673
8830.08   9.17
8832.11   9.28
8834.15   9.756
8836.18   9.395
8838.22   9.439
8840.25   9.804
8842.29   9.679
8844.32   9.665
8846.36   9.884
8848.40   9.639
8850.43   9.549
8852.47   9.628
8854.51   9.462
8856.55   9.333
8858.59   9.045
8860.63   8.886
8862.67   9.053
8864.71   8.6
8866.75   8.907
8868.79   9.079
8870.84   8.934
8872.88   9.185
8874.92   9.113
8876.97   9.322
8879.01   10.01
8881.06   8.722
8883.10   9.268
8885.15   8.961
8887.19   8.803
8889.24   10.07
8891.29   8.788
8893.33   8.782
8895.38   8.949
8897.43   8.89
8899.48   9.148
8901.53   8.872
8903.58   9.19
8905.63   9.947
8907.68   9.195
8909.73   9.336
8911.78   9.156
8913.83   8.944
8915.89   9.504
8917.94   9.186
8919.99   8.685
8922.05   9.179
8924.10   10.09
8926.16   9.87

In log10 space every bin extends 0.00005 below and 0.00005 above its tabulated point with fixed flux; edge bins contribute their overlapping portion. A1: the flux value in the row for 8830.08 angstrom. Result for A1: 9.17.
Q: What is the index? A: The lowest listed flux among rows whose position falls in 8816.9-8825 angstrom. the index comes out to 8.84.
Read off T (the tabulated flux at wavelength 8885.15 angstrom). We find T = 8.961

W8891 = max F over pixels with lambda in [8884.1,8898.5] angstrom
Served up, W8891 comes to 10.07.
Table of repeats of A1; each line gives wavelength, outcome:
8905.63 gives 9.947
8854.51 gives 9.462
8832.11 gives 9.28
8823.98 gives 9.108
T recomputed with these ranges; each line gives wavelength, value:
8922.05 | 9.179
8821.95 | 9.698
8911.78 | 9.156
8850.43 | 9.549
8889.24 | 10.07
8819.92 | 9.187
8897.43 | 8.89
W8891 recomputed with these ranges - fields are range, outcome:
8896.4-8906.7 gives 9.947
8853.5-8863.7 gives 9.462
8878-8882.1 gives 10.01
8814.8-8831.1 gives 9.698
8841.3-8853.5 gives 9.884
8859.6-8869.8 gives 9.079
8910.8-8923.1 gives 9.504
